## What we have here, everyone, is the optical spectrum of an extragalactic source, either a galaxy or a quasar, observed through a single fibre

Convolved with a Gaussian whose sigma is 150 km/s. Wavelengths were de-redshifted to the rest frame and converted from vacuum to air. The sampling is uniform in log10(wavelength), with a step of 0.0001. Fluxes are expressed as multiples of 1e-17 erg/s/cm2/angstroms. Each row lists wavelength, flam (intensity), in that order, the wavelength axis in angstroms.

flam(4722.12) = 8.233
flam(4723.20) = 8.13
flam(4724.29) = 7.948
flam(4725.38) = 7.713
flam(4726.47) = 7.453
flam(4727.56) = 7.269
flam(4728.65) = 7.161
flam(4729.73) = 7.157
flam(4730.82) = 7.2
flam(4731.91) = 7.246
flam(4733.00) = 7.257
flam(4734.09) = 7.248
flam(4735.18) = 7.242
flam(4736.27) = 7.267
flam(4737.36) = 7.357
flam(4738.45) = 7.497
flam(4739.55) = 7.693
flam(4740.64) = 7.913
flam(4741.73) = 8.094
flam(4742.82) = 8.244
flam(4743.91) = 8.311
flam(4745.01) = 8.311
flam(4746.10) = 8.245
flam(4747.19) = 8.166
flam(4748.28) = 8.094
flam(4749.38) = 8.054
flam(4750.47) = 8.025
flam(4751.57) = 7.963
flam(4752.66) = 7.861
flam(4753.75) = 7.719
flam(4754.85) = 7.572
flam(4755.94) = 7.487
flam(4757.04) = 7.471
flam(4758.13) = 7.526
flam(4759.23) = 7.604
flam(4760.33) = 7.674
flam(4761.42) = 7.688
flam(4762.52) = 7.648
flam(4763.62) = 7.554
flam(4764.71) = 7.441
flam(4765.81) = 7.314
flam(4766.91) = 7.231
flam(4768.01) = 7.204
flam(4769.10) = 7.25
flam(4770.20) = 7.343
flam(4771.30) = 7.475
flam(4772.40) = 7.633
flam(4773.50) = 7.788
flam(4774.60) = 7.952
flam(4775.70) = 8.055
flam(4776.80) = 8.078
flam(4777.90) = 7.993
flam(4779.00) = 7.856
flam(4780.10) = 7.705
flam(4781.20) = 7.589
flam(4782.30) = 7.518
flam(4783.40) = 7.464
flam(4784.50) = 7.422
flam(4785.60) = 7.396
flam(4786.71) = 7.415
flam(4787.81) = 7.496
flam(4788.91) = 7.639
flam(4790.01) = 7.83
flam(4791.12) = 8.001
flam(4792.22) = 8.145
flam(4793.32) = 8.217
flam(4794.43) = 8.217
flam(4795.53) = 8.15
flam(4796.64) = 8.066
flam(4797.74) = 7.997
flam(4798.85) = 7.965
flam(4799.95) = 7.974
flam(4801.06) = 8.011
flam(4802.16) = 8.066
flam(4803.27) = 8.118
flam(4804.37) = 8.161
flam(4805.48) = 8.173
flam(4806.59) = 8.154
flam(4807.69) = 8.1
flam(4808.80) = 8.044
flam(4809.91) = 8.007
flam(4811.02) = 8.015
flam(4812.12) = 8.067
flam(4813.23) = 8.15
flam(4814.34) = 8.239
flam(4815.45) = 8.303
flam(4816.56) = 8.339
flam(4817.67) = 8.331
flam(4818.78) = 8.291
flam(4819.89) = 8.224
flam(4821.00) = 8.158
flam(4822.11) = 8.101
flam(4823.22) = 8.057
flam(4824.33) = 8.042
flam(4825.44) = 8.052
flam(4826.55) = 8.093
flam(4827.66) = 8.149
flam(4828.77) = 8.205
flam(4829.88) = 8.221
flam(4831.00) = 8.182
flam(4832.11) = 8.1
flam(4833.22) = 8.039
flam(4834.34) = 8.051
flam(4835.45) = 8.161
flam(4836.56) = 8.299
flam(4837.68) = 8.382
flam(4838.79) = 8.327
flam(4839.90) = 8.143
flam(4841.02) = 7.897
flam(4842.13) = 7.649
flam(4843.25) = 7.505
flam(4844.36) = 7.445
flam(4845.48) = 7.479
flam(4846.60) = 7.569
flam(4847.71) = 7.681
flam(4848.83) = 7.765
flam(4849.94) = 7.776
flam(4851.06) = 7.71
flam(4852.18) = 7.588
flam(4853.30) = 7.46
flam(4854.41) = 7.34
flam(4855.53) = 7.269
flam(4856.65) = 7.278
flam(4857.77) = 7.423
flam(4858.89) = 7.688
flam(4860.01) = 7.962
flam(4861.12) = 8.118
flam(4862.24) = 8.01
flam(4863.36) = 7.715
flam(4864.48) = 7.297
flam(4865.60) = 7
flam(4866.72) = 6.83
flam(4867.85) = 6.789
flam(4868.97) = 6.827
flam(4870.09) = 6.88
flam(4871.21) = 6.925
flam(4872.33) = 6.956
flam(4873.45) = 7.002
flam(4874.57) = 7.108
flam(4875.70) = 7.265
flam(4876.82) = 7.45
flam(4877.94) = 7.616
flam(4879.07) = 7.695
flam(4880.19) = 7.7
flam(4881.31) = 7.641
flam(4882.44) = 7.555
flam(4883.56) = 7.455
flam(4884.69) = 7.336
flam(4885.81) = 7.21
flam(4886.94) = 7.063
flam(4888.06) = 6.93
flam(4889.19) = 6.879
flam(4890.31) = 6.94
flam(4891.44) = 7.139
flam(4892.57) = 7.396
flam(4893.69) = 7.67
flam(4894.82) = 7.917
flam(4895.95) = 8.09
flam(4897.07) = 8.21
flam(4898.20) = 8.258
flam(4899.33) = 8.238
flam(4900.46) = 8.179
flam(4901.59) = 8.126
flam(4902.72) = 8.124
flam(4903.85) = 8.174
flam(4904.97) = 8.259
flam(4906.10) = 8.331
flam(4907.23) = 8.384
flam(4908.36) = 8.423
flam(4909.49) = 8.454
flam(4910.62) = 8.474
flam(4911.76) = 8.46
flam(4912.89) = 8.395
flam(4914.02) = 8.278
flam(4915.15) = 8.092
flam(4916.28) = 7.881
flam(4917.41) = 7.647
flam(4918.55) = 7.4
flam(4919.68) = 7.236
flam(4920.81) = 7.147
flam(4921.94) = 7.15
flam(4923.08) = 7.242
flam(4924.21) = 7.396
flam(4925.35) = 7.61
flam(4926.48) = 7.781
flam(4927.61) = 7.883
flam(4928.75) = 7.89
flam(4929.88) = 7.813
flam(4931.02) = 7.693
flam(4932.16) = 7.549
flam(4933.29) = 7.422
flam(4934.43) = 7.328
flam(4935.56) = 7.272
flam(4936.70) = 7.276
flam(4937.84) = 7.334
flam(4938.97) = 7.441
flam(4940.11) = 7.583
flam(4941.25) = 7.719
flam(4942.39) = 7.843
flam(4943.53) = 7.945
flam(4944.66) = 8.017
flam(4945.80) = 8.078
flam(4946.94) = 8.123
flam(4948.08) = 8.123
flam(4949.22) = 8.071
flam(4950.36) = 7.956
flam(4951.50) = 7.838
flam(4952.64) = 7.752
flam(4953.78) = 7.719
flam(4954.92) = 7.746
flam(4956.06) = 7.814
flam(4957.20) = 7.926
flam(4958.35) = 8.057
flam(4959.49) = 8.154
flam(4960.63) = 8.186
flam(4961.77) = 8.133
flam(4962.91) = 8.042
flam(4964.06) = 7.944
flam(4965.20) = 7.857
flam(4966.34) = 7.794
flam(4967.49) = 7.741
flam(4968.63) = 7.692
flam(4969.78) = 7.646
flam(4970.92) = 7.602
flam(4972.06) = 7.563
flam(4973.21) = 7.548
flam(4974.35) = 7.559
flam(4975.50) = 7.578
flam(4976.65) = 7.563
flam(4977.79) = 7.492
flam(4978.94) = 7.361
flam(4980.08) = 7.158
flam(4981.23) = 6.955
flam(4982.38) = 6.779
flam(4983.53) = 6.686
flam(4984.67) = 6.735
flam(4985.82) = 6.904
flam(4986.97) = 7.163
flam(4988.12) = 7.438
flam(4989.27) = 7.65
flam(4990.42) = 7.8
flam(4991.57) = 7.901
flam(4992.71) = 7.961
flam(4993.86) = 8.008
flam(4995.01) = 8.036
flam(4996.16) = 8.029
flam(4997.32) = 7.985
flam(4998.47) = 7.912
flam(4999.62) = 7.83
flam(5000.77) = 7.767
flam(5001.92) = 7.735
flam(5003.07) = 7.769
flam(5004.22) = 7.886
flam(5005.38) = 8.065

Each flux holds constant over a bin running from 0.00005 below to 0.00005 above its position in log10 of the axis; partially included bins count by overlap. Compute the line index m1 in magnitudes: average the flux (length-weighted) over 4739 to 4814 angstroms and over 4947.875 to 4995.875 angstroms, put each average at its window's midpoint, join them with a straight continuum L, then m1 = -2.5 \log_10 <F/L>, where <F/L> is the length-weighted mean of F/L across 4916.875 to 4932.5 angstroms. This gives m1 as 0.02 mag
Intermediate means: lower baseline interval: 7.84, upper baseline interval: 7.66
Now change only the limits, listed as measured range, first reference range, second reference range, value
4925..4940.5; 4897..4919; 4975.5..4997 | 0.05 mag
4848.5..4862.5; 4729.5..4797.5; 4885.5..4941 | 0.01 mag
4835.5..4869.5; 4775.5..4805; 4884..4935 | 0.03 mag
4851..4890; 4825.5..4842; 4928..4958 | 0.10 mag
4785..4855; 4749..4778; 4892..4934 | -0.03 mag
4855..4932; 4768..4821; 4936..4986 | 0.02 mag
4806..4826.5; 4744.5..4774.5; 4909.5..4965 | -0.06 mag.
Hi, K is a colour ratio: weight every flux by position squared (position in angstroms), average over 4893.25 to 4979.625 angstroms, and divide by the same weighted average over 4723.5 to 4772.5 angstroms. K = 1.11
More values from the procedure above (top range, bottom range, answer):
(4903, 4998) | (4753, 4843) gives 1.04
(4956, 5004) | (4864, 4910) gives 1.05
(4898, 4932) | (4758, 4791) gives 1.11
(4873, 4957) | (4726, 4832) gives 1.04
